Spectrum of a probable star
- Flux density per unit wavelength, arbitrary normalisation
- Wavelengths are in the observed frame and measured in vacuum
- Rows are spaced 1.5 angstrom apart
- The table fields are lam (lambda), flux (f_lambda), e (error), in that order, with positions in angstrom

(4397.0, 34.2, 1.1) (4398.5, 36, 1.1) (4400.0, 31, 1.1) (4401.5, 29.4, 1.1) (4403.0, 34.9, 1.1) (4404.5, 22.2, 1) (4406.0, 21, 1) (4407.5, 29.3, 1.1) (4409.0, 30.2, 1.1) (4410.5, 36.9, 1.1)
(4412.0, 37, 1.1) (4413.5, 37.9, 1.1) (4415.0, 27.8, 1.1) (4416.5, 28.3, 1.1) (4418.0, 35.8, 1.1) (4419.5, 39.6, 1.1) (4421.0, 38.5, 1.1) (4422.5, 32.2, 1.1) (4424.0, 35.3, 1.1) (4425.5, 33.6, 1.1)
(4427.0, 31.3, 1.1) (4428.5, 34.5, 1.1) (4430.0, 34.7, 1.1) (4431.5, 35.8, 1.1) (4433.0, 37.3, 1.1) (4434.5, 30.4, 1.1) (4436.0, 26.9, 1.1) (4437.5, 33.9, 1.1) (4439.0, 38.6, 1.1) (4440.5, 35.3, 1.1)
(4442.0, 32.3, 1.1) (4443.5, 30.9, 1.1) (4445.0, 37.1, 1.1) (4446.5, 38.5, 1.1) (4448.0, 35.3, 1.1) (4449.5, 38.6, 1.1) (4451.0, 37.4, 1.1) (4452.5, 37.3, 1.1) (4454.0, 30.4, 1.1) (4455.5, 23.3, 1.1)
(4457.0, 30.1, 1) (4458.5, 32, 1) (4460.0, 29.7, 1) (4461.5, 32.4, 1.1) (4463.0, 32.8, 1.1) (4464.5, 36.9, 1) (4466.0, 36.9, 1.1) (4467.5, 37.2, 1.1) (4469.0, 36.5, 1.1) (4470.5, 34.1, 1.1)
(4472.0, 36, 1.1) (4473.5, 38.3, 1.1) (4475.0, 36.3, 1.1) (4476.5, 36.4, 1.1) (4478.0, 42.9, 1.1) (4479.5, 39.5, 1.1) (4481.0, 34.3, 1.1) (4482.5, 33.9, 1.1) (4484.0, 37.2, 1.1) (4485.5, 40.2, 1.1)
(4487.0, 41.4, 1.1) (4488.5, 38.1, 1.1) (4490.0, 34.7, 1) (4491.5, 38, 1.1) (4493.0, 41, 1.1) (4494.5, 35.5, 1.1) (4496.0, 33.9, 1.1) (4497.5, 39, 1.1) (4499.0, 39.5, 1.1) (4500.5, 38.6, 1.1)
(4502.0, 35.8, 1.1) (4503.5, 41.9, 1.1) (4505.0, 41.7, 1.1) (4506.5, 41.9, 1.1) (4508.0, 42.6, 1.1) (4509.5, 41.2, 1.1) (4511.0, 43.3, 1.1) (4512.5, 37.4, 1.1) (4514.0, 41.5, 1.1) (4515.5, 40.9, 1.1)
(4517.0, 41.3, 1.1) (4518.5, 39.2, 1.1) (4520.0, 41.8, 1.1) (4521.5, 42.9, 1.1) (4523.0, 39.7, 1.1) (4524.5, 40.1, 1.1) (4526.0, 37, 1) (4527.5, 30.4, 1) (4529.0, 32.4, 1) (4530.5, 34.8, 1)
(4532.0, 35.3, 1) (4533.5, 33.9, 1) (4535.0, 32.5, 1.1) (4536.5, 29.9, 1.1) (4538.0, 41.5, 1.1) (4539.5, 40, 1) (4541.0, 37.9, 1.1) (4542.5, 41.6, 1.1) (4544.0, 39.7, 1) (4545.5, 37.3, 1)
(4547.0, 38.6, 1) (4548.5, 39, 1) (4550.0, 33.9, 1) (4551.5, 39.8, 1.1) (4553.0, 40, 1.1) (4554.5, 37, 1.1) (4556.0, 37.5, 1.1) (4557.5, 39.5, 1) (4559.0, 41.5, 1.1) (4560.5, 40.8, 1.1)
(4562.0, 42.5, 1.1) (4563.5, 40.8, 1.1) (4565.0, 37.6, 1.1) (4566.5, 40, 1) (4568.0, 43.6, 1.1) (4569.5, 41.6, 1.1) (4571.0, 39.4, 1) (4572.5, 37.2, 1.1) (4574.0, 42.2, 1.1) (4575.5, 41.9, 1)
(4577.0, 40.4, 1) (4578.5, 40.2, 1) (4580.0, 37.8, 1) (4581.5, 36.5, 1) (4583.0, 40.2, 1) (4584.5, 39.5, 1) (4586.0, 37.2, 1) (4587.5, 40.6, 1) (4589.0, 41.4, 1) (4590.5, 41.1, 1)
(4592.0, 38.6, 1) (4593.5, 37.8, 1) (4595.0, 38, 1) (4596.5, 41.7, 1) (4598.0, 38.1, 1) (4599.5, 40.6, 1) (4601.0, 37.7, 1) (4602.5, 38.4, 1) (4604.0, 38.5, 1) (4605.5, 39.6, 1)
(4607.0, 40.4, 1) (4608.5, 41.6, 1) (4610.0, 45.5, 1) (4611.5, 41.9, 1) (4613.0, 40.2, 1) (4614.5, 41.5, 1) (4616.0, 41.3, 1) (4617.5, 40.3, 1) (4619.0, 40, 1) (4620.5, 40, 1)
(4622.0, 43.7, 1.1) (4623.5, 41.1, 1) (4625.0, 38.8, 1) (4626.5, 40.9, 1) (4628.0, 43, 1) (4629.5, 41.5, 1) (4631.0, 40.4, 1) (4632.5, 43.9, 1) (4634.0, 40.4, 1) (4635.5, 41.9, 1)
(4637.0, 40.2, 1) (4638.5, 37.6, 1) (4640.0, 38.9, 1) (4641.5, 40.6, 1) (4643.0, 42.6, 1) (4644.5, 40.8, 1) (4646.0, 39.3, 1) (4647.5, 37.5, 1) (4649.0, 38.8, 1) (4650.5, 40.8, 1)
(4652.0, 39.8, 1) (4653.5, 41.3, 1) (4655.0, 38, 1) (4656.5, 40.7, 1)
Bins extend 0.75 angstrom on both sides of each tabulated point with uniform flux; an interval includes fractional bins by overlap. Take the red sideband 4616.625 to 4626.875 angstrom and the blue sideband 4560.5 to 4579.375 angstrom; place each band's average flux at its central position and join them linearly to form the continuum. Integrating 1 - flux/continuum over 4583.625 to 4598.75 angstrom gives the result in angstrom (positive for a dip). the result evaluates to 0.5 angstrom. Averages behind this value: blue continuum 40.6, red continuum 40.7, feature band 39.4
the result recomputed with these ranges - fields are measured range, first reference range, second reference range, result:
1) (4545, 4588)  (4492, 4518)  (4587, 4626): 0.7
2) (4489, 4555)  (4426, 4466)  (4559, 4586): -1.5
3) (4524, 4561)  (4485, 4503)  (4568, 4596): 1.6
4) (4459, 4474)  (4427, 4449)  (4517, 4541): 0.1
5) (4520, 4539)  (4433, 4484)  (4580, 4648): 0.5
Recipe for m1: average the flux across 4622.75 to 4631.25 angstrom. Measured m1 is 41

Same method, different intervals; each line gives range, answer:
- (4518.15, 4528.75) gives 38.4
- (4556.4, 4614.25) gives 40.1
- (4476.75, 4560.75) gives 38.4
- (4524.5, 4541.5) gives 35.2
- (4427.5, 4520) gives 36.6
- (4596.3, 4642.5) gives 40.6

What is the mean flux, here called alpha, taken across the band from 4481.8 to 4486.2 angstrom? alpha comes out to 37.1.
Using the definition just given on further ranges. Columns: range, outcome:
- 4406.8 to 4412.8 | 33.4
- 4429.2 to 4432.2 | 35.2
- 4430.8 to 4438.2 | 32.8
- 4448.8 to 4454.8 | 35.8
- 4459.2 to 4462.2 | 31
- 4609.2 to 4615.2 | 42.3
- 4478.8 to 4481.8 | 36.8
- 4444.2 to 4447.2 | 37.7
